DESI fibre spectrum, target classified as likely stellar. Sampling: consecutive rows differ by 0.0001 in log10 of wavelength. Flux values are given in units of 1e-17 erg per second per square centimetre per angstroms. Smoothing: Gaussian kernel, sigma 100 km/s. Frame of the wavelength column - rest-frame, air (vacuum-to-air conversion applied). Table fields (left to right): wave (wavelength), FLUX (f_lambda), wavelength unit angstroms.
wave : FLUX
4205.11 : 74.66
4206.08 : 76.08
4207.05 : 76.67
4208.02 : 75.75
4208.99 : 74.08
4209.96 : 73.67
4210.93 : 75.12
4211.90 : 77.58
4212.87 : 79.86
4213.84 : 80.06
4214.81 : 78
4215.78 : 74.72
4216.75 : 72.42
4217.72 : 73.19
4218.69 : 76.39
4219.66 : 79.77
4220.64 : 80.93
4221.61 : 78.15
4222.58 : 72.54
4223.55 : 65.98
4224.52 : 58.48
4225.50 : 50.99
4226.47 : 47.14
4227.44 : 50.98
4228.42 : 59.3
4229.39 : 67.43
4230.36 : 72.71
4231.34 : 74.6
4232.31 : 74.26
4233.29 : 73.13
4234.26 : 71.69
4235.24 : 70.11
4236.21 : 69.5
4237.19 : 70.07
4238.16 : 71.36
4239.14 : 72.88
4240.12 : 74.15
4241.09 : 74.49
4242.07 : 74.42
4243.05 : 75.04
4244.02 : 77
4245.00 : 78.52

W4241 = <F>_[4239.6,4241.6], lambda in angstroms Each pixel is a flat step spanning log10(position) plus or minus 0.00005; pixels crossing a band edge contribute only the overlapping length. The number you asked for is 74.3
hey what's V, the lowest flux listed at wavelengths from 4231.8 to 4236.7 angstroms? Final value 69.5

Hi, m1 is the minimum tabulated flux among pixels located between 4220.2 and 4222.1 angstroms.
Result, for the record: 78.15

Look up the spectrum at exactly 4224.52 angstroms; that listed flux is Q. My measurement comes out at 58.48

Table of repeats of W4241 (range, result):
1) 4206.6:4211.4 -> 75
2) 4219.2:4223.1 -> 77.7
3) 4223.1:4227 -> 55.5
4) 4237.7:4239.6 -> 72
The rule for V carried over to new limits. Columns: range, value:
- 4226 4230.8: 47.14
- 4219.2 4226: 50.99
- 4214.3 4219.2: 72.42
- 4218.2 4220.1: 76.39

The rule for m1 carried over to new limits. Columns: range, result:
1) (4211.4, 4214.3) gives 77.58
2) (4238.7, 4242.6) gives 72.88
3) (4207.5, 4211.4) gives 73.67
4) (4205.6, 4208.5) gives 75.75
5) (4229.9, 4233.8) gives 72.71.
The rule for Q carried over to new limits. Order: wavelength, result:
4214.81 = 78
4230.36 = 72.71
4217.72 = 73.19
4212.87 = 79.86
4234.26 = 71.69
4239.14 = 72.88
